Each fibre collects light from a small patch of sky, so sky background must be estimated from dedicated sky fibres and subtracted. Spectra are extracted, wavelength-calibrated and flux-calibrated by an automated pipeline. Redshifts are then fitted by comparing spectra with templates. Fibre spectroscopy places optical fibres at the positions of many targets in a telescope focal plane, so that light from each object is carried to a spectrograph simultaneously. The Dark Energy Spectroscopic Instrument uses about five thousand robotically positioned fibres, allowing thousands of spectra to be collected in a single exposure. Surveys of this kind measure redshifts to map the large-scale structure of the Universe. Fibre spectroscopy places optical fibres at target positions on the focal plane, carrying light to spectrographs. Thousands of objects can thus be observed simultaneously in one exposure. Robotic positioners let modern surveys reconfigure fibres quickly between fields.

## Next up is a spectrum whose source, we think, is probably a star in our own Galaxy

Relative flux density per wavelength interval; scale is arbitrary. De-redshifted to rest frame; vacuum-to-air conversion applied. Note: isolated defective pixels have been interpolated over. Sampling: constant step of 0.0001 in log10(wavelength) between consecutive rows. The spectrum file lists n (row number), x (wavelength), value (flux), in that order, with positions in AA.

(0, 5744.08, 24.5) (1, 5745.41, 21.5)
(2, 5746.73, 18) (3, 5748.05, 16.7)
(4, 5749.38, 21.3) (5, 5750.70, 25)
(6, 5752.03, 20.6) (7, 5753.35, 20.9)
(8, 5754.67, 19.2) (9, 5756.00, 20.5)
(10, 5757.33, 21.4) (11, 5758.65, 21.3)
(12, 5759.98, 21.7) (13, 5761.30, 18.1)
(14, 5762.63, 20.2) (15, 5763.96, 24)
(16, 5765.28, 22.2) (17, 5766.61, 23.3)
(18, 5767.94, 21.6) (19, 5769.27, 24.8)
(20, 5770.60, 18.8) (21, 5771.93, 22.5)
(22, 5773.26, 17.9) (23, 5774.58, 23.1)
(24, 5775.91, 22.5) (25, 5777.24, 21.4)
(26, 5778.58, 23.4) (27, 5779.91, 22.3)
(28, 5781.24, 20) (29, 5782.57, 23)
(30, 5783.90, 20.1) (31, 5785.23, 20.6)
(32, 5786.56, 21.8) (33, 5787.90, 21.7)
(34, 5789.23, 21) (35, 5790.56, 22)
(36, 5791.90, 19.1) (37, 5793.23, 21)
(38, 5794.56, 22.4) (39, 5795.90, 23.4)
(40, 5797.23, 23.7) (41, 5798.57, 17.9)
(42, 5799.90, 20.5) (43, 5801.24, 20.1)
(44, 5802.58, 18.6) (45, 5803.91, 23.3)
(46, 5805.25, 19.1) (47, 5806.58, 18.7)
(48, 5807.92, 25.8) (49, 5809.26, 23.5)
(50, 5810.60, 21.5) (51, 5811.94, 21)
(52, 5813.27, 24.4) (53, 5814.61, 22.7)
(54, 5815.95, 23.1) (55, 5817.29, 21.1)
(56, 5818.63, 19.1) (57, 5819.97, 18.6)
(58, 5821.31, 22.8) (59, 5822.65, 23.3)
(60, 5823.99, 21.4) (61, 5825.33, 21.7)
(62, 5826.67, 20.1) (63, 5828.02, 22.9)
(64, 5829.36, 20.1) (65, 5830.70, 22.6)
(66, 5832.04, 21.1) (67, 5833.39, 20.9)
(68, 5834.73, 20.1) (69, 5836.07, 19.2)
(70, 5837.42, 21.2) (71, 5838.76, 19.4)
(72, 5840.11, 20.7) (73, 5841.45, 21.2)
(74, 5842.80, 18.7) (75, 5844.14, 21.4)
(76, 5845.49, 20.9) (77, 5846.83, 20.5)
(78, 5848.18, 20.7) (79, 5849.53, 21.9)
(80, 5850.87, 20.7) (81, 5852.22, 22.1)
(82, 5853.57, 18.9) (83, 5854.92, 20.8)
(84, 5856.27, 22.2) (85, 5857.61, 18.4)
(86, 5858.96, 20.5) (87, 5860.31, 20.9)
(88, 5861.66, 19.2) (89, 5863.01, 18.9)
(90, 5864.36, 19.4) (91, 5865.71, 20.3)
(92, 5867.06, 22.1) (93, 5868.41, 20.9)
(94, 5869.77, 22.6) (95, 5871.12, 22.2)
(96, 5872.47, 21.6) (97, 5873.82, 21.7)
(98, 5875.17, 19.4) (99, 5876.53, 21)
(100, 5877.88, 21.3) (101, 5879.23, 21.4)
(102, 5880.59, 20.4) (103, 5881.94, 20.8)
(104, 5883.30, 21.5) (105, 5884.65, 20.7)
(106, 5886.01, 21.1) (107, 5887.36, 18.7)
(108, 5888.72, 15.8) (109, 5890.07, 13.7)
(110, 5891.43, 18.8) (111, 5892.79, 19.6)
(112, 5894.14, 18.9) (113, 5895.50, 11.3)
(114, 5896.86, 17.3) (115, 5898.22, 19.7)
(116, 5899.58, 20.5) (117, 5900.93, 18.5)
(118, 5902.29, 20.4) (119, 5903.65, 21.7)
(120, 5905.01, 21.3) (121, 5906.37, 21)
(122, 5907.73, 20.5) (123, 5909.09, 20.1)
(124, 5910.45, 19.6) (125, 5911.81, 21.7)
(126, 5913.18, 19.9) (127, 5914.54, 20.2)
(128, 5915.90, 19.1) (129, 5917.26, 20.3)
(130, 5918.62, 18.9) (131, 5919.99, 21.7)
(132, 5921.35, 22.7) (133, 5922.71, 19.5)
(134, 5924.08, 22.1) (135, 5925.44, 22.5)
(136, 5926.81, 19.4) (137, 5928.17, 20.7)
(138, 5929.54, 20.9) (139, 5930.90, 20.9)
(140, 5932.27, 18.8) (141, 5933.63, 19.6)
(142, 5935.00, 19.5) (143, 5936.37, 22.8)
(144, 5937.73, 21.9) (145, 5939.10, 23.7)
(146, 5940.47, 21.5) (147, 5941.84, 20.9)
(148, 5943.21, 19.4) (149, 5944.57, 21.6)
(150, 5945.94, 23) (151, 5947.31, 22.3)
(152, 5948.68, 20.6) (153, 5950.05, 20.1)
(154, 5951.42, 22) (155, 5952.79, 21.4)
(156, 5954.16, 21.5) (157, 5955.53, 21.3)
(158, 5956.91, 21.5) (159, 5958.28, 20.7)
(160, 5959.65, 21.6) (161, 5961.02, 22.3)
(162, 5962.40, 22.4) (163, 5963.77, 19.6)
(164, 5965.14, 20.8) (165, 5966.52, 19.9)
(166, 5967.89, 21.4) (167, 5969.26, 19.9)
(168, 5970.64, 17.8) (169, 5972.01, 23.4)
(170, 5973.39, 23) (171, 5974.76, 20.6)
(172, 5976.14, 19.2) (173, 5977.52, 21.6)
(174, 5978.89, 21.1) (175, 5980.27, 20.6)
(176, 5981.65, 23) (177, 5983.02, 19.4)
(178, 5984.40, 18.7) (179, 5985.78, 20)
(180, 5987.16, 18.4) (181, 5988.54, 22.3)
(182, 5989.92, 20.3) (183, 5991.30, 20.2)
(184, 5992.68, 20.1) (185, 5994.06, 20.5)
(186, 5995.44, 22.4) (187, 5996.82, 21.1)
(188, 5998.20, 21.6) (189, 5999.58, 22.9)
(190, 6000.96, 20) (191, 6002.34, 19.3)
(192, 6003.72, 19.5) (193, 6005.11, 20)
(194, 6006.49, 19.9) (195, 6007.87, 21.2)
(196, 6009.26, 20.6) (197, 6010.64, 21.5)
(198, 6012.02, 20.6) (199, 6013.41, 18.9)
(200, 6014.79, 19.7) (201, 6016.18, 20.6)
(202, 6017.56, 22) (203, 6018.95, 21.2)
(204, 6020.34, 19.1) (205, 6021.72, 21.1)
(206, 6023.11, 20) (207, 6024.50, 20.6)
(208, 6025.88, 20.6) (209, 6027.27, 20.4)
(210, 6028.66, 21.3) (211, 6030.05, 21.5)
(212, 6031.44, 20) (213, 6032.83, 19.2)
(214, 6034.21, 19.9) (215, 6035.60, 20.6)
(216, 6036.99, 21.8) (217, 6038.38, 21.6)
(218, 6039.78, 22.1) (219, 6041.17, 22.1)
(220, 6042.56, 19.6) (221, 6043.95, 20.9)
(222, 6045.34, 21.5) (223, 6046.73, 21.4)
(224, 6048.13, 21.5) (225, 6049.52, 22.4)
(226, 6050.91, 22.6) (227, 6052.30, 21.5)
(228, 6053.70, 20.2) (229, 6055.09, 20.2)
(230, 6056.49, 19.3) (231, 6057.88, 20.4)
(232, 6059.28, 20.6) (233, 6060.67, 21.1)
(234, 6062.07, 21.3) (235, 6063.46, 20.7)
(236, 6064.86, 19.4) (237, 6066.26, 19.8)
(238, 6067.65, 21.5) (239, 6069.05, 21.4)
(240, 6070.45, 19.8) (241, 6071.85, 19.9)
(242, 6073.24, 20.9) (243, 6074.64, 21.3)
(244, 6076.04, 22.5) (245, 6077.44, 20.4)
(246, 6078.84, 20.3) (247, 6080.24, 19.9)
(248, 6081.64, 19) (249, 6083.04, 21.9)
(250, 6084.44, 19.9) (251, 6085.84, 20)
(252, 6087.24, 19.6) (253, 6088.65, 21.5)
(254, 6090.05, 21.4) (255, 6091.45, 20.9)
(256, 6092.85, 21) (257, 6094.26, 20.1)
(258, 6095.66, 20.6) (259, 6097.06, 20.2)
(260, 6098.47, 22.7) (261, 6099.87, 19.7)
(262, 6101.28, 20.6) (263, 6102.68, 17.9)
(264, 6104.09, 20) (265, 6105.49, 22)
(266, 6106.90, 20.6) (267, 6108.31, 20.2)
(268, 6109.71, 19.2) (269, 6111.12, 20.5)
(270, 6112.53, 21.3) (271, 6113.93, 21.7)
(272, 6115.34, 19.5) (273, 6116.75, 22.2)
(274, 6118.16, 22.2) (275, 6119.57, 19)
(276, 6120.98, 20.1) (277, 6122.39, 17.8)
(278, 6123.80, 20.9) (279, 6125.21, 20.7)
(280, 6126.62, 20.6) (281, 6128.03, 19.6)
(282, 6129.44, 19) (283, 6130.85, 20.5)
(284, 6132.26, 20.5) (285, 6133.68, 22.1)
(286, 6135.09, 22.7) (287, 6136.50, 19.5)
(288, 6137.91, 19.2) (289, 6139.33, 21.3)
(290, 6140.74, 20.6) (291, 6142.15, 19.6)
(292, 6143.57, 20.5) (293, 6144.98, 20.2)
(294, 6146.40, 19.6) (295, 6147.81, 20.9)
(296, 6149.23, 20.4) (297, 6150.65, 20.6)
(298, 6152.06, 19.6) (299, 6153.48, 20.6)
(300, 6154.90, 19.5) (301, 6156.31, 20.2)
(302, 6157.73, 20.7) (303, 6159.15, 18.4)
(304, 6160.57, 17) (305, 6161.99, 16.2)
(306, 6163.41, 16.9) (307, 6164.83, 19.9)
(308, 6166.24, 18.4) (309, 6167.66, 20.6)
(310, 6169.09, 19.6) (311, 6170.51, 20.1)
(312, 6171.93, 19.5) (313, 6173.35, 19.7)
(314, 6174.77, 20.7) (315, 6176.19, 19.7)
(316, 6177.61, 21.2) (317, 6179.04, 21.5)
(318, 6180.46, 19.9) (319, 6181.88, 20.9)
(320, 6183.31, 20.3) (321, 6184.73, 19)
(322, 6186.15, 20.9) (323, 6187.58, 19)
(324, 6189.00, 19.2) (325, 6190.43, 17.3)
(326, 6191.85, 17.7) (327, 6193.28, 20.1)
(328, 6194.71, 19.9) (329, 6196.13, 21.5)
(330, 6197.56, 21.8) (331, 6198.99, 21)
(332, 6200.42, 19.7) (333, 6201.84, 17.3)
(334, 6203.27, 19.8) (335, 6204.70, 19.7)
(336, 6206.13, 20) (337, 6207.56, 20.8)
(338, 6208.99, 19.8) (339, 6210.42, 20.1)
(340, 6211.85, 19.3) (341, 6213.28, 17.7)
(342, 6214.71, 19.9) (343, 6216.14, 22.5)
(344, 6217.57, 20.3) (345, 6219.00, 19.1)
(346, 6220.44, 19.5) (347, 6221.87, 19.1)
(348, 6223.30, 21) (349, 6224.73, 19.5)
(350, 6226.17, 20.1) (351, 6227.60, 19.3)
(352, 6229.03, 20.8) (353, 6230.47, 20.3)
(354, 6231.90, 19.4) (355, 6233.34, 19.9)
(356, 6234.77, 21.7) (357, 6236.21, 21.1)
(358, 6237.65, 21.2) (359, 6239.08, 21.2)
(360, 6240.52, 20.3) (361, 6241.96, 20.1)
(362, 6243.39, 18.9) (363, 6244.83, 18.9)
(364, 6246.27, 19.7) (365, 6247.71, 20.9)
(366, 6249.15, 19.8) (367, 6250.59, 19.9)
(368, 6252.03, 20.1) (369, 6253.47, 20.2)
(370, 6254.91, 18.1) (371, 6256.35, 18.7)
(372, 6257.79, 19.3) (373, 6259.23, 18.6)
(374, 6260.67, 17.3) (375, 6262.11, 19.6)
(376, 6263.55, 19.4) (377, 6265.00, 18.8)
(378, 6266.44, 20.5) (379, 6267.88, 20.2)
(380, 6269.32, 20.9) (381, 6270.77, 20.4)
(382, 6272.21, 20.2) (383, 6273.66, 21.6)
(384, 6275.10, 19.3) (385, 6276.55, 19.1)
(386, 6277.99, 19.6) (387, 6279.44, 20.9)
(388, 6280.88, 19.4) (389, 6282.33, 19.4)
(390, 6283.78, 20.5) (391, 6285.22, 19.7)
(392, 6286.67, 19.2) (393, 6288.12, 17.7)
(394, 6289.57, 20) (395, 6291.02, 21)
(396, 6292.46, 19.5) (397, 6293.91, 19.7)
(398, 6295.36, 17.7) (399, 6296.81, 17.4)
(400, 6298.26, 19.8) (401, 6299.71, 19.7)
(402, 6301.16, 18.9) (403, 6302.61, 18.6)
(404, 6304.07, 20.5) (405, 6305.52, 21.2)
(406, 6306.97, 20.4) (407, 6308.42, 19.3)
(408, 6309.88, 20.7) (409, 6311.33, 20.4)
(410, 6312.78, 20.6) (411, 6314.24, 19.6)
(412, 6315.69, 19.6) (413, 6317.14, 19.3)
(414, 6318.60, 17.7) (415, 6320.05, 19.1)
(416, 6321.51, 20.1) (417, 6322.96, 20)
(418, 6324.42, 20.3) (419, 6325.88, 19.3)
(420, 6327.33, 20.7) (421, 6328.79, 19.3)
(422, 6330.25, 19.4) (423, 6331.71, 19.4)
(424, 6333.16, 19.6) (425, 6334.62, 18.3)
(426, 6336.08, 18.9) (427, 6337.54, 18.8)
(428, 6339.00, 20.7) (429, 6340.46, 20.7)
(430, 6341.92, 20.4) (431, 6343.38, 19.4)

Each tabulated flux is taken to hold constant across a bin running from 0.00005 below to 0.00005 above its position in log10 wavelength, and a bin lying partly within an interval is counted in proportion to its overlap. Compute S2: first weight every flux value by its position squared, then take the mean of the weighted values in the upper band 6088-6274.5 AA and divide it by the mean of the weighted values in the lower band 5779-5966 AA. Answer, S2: 1.07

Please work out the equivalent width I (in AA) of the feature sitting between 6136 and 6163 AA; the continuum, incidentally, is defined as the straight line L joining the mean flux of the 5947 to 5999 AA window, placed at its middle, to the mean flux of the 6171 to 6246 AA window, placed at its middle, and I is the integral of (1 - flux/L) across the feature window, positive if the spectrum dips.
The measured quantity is 0.7 AA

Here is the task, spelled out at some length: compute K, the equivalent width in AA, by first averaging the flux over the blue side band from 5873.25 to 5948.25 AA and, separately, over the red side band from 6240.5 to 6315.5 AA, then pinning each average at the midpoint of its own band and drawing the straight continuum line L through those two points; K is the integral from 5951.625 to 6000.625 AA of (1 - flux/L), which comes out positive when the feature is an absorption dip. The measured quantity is -2.0 AA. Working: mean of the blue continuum 20.2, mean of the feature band 20.9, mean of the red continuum 19.7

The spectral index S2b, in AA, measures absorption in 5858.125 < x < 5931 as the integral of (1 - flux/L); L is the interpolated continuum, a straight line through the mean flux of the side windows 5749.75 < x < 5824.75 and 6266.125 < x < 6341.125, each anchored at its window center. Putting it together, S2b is 3.51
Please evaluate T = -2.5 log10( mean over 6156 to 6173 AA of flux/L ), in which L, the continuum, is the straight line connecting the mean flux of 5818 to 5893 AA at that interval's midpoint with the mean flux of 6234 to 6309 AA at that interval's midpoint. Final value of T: 0.06 mag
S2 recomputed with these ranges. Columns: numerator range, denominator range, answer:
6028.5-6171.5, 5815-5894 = 1.08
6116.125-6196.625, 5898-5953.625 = 1.03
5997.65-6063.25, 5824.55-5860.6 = 1.07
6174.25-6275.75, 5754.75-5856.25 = 1.08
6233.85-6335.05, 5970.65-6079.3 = 1.03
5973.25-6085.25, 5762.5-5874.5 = 1.05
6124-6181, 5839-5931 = 1.08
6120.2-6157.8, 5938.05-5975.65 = 1.01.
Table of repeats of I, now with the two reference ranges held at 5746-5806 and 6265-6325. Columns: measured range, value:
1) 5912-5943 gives -0.1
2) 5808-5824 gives -0.8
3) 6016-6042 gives -0.5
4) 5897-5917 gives 0.6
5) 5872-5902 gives 2.3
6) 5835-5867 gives 0.9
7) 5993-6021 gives -0.1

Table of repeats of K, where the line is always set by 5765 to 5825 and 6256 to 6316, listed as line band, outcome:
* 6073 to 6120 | -0.5 AA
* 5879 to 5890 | 0.8 AA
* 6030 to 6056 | -0.6 AA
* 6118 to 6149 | -0.1 AA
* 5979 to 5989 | 0.2 AA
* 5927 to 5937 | 0.3 AA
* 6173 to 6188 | -0.2 AA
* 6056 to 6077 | -0.2 AA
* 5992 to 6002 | -0.2 AA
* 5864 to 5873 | 0.0 AA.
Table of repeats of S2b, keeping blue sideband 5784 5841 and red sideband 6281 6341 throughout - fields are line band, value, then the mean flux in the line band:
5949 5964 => -0.42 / 21.3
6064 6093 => -0.32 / 20.6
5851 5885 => 0.48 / 20.8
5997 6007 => 0.06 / 20.5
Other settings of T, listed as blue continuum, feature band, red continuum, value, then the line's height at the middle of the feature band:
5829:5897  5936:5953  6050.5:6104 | -0.07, 20.3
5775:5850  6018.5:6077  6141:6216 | -0.03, 20.3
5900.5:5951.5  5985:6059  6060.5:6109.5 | 0.00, 20.7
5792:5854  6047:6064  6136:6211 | -0.04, 20.2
